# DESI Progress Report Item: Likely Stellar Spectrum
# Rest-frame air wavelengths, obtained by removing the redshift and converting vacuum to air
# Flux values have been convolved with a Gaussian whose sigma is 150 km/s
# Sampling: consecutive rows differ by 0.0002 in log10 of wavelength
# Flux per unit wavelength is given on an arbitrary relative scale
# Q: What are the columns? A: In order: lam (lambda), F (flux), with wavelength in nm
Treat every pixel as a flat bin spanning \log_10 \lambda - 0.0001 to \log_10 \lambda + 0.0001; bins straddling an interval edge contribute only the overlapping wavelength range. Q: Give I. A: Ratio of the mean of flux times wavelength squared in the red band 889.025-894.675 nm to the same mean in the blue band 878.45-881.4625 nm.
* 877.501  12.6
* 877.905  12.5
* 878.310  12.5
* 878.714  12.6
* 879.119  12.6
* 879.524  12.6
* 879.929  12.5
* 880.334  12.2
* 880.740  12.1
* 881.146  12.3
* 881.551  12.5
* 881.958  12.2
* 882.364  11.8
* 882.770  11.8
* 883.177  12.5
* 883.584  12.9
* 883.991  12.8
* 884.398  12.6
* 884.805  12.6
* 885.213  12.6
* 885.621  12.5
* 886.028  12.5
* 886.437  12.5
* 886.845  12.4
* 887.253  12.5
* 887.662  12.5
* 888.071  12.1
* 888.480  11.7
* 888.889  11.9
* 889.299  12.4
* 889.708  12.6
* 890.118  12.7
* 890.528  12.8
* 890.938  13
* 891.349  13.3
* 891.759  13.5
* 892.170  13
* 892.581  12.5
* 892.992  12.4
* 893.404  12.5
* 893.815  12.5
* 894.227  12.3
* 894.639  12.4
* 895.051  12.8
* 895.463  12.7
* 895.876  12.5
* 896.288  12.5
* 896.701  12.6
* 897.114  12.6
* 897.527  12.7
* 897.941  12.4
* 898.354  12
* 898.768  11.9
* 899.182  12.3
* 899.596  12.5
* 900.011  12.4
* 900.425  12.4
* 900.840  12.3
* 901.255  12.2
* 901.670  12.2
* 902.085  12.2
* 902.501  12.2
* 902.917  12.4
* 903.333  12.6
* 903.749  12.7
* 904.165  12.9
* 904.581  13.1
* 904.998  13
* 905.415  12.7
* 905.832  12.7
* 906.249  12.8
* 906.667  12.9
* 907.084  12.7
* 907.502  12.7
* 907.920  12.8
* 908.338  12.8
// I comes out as 1.05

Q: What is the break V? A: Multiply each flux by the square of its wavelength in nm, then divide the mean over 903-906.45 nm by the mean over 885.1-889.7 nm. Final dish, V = 1.08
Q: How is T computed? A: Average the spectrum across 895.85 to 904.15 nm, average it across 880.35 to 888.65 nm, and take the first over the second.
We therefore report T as 1.0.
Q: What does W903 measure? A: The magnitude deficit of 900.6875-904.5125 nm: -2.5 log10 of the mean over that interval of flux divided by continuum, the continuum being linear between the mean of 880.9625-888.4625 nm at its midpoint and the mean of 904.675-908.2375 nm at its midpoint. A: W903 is 0.02 mag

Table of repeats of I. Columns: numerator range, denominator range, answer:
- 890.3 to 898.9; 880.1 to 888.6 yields 1.04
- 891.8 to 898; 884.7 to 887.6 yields 1.03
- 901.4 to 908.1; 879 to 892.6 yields 1.06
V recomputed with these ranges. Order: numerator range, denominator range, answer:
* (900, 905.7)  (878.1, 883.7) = 1.07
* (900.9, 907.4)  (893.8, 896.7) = 1.03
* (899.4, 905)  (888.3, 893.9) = 1.01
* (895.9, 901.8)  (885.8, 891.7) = 1.01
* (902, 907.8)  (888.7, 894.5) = 1.03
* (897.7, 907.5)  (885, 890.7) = 1.04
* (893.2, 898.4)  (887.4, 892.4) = 1.00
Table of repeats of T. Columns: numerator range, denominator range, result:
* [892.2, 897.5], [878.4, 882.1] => 1.01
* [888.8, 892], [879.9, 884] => 1.04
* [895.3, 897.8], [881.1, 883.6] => 1.03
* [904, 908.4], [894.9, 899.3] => 1.03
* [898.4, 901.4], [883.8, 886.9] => 0.98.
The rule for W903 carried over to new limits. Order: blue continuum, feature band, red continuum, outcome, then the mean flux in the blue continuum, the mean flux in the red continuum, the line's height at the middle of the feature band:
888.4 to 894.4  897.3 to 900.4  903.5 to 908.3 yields 0.03 mag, 12.6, 12.8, 12.7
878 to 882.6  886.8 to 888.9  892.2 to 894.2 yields 0.02 mag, 12.4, 12.5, 12.4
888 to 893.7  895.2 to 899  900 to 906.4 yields 0.01 mag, 12.6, 12.6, 12.6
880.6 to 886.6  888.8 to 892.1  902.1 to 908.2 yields -0.03 mag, 12.4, 12.7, 12.5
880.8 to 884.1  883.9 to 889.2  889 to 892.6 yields 0.02 mag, 12.3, 12.9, 12.6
